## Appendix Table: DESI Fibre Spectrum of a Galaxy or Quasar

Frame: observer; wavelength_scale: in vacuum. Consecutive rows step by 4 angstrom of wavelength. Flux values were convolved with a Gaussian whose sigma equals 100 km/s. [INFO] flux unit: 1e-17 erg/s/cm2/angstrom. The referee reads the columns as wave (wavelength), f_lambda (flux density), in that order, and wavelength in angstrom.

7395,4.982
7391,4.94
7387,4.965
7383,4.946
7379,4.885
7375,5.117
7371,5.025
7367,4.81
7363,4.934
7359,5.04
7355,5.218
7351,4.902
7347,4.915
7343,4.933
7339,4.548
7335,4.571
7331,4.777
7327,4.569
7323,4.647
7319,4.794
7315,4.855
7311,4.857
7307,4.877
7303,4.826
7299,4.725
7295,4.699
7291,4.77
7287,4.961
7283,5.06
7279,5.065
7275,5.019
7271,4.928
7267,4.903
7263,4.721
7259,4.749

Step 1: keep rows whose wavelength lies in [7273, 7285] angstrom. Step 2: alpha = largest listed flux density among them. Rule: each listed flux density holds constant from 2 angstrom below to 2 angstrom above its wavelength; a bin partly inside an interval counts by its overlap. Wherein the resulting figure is 5.065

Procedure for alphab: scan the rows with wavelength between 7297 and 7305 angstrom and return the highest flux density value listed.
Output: 4.826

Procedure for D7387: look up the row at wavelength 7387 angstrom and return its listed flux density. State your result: 4.965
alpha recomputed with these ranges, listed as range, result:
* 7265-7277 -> 5.019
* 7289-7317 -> 4.877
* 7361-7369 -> 4.934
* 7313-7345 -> 4.933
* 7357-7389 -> 5.117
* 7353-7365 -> 5.218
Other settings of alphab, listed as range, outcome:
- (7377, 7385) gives 4.946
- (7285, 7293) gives 4.961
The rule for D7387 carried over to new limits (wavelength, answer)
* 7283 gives 5.06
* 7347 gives 4.915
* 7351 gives 4.902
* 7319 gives 4.794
